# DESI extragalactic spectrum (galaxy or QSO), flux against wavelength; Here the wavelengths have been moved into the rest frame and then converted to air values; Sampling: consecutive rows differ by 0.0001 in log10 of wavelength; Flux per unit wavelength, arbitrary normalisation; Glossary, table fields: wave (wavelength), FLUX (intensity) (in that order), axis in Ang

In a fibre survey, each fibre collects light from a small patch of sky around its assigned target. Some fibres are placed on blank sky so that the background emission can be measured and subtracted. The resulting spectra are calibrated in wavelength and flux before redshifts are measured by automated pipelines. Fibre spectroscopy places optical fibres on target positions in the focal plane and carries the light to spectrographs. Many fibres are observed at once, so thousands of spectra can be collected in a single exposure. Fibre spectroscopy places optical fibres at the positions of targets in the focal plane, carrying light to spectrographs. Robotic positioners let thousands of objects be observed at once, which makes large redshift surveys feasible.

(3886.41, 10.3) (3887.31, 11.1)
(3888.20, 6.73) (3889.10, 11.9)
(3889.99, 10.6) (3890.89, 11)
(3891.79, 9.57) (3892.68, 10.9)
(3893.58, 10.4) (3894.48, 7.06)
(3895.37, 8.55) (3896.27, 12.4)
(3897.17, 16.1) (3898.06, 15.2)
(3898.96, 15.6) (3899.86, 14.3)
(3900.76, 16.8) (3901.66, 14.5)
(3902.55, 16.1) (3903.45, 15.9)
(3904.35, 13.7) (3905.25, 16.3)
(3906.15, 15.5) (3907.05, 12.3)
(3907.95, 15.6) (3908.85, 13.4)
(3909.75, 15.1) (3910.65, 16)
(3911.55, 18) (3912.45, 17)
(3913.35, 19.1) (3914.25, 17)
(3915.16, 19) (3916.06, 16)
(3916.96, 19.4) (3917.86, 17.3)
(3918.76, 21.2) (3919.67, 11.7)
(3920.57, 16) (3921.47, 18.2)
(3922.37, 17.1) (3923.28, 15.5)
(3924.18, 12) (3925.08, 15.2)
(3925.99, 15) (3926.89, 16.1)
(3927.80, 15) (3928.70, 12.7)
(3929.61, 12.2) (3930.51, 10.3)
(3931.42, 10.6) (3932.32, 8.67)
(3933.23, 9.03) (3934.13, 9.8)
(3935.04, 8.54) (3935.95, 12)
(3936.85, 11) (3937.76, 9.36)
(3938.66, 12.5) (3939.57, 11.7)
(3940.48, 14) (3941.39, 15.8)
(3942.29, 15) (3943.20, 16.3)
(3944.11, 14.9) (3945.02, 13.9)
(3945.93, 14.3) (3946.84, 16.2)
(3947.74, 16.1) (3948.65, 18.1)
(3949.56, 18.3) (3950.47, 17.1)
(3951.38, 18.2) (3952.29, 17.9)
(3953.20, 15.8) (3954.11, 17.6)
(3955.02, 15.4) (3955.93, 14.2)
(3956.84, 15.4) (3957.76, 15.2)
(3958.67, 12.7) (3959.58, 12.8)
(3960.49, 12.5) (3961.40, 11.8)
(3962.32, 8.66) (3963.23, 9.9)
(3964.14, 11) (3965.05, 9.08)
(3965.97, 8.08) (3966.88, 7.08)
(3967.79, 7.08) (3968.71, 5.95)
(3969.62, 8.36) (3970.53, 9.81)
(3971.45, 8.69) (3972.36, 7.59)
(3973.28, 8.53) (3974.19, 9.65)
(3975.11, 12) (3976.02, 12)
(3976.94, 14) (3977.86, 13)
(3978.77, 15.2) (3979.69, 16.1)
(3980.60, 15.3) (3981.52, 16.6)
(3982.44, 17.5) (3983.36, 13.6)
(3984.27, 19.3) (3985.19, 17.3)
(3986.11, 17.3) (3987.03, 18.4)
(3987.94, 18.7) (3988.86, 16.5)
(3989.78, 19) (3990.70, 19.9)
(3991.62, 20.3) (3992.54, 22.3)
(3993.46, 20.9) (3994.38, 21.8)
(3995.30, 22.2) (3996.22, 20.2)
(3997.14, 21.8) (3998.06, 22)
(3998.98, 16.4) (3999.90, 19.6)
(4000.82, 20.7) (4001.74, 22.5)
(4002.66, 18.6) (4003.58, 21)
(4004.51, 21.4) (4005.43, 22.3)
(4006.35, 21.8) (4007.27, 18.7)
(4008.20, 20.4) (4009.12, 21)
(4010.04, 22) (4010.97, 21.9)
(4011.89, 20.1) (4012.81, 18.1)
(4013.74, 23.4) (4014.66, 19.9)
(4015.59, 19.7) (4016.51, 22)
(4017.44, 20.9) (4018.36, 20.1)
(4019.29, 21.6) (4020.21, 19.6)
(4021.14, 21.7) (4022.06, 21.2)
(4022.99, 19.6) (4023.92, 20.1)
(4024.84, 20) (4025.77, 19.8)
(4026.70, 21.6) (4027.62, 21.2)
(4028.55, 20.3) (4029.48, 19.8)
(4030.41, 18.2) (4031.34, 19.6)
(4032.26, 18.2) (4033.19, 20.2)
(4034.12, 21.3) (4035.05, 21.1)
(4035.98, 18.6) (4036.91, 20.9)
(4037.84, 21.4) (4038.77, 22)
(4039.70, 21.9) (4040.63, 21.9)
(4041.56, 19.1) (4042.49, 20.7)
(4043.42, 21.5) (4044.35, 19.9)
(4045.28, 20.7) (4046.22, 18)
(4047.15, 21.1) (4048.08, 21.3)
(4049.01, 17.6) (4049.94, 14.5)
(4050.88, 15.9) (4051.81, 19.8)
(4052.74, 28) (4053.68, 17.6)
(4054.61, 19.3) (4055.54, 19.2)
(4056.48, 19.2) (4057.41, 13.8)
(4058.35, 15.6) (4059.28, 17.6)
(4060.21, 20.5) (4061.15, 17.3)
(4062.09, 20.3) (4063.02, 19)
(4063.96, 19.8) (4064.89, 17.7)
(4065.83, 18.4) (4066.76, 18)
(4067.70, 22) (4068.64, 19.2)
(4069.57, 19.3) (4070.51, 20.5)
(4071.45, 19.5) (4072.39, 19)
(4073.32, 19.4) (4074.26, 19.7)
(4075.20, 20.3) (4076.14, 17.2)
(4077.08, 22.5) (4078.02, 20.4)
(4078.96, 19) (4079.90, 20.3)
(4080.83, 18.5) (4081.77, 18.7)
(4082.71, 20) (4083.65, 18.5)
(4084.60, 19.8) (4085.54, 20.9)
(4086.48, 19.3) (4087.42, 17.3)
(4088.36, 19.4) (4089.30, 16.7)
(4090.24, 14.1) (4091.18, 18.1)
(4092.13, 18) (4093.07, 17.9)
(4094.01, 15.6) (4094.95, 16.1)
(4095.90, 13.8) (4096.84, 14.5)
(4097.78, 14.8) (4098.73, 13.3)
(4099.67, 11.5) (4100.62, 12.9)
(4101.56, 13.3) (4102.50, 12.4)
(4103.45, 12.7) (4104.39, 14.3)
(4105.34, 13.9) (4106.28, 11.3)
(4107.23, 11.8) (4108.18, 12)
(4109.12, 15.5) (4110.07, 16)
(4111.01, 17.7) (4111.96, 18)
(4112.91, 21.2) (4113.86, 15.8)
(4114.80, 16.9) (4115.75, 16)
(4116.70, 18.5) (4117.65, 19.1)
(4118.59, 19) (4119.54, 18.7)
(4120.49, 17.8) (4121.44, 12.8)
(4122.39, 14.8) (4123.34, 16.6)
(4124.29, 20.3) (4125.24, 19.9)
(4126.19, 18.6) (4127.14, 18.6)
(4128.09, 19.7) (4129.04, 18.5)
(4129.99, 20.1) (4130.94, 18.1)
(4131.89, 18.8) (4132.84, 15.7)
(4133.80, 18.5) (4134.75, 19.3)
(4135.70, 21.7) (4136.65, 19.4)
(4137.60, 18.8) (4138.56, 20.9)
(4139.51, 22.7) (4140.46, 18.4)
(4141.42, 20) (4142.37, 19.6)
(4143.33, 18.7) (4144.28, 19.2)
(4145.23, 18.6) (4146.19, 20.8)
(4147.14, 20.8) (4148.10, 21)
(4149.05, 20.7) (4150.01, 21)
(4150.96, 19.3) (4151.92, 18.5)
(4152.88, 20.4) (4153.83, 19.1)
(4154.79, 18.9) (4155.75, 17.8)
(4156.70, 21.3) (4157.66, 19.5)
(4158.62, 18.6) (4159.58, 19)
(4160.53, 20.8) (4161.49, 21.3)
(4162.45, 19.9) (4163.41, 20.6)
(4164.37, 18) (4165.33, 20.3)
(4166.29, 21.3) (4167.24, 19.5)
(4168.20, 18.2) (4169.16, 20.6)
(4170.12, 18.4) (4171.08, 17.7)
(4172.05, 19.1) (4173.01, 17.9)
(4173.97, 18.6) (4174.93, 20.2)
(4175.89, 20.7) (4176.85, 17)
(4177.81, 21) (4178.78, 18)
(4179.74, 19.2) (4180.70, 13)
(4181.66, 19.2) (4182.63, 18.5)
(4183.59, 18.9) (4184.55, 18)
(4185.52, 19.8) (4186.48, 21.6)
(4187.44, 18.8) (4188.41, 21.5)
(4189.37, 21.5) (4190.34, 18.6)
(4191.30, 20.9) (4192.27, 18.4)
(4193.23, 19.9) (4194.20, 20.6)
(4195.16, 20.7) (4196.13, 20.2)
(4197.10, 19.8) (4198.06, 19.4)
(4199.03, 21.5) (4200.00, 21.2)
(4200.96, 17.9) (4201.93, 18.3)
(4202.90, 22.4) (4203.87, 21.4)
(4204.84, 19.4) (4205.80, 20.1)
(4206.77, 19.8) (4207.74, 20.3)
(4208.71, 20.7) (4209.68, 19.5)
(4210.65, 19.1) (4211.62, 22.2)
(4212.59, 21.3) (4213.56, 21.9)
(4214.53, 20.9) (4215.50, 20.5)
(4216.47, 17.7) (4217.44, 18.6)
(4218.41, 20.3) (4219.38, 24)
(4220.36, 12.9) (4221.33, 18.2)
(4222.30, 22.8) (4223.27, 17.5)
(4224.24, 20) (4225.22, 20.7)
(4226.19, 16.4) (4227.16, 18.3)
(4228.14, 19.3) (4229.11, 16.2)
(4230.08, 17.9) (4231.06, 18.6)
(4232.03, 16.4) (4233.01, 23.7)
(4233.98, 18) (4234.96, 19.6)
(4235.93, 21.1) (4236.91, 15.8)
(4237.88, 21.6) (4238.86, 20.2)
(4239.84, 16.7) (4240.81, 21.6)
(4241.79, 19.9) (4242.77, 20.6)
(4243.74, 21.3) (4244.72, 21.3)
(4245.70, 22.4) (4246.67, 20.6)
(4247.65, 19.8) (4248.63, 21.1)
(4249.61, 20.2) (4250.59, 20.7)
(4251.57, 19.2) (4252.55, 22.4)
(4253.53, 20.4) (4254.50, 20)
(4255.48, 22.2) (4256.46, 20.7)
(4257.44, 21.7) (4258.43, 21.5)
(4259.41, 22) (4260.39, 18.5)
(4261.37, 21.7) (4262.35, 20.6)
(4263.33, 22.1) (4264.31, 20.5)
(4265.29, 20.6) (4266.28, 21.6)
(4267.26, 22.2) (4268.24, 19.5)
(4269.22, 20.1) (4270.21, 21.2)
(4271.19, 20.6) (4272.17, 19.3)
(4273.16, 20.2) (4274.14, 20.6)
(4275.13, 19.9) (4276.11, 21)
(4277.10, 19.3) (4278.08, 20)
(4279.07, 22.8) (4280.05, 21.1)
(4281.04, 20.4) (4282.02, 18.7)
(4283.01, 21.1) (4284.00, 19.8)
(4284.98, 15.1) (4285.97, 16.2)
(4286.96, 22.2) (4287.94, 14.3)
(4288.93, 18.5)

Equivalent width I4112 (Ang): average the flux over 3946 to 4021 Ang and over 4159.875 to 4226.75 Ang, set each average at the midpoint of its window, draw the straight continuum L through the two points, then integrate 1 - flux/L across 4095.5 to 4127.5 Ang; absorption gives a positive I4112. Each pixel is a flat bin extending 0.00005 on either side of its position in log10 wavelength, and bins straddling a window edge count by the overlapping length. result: 4.8 Ang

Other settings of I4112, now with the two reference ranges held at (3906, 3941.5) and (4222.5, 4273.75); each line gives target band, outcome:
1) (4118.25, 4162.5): -2.44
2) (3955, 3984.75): 6.33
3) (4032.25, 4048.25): -4.12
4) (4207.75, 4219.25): -0.50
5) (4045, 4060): -1.91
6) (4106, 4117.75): 1.03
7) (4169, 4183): 0.20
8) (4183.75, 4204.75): -1.00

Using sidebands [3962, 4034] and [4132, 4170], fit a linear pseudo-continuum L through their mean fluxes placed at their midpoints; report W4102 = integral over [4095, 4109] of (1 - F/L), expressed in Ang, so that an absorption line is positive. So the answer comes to 4.3 Ang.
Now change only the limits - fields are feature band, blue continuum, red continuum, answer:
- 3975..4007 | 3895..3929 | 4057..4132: -4.2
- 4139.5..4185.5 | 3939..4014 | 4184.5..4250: -0.9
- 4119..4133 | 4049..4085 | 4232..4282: 1.1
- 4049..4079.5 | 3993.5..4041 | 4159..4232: 2.0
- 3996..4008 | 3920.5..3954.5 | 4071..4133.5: -4.1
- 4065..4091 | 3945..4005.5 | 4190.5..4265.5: -2.7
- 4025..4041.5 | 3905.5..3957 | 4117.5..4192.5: -3.5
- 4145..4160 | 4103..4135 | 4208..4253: -1.6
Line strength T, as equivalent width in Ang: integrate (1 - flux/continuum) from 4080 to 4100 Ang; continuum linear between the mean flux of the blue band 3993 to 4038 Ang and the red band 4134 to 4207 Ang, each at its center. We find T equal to 3.0 Ang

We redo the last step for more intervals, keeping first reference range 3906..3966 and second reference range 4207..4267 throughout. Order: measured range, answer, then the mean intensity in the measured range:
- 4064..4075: -1.63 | 19.4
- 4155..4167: -0.78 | 19.8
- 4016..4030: -4.05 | 20.6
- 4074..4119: 1.64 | 16.7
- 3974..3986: 0.20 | 14.9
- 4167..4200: -0.50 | 19.3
